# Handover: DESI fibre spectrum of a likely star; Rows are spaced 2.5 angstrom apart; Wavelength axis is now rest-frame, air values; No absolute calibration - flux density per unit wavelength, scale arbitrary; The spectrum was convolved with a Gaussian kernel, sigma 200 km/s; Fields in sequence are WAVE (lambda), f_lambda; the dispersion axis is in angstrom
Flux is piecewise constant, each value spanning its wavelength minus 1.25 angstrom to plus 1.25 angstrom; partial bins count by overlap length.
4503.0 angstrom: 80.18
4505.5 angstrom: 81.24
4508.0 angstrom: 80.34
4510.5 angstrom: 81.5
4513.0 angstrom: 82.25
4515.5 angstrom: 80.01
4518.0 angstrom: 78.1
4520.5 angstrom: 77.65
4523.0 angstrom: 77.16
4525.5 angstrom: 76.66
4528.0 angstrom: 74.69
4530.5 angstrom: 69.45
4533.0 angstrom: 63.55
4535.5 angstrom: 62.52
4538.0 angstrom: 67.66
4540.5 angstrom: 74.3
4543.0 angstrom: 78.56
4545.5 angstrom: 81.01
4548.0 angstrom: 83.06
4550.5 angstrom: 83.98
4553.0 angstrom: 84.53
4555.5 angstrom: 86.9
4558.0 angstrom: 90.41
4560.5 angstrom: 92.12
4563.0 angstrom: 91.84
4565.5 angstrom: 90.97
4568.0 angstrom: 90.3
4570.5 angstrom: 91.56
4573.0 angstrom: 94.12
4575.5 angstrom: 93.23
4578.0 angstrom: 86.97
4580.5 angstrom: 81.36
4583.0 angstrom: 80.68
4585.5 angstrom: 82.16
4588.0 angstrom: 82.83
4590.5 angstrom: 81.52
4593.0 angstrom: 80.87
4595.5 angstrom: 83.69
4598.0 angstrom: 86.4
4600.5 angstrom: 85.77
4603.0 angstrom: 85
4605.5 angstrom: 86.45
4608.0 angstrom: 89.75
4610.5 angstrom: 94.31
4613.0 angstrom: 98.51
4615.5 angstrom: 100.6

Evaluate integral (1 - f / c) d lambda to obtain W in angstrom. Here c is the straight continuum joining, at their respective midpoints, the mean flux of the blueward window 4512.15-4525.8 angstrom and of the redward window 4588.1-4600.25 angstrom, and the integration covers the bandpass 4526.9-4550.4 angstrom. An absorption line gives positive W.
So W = 1.9 angstrom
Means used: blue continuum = 78.7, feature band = 73.3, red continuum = 83.3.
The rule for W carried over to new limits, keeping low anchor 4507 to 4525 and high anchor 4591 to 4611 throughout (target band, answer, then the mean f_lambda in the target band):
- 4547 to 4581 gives -2.3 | 88.9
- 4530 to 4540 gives 1.8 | 66.2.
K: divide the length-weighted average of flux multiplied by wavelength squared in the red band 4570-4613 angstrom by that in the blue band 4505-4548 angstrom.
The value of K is 1.17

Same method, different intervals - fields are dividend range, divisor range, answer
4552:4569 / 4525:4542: 1.30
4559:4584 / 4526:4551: 1.23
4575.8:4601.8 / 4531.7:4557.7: 1.10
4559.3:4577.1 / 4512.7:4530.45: 1.21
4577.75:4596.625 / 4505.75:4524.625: 1.07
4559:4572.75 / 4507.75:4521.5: 1.17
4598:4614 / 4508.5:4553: 1.21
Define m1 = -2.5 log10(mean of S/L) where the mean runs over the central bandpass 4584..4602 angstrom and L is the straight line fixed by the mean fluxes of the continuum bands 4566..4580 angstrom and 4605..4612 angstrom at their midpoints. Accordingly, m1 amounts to 0.093 mag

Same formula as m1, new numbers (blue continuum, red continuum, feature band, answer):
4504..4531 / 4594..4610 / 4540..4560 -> -0.03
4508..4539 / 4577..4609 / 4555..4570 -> -0.14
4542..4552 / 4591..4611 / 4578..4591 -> 0.03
